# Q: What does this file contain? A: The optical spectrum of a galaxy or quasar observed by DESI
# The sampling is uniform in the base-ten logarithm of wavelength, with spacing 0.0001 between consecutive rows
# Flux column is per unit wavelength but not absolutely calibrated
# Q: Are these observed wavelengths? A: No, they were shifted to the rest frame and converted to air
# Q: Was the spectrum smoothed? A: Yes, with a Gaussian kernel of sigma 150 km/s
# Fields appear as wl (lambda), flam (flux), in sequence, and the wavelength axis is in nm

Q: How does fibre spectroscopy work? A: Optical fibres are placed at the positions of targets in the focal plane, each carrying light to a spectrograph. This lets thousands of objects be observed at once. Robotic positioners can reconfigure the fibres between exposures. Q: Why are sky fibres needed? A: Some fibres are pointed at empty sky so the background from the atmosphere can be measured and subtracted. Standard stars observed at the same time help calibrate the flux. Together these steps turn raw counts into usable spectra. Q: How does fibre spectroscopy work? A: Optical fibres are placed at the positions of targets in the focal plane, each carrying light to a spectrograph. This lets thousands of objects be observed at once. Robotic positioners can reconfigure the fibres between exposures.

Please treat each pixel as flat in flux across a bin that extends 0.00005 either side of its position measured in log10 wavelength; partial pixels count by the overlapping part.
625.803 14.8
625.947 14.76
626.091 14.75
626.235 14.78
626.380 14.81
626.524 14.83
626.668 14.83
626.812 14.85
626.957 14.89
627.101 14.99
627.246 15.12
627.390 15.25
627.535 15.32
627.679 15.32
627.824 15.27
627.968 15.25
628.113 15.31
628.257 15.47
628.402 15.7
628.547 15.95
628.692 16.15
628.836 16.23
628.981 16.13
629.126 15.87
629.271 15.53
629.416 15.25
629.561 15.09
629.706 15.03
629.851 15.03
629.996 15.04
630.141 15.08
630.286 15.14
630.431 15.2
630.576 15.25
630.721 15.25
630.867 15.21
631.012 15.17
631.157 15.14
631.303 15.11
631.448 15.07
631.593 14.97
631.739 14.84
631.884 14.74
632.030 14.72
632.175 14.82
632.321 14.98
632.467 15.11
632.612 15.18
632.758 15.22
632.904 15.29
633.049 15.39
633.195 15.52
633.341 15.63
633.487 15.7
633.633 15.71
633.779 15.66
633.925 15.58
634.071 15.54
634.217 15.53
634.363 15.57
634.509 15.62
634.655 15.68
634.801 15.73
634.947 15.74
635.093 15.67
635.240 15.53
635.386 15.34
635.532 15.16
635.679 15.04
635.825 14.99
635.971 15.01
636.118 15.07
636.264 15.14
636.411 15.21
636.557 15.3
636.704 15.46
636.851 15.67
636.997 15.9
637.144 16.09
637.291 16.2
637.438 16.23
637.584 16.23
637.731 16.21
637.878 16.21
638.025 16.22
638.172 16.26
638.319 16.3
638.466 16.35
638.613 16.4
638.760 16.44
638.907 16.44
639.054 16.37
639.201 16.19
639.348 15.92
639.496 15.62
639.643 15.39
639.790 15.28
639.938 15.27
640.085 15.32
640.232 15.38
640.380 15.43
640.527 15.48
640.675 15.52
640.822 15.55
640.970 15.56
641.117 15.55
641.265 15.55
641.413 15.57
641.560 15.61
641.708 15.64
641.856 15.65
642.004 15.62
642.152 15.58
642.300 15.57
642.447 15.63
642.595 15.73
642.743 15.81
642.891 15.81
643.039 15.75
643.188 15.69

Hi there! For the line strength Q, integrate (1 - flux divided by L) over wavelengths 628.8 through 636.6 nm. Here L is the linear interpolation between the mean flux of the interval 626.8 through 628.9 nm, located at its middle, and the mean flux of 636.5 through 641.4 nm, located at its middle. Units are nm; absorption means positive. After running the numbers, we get 0.15 nm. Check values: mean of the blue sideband 15.4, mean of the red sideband 15.9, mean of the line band 15.3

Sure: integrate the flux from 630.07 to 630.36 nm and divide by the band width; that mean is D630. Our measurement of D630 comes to 15.1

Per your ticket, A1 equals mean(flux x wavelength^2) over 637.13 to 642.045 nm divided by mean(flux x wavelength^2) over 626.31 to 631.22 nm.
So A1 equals 1.07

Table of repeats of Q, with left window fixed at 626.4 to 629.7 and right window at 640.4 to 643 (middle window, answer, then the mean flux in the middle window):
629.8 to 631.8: 0.04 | 15.1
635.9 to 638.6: -0.05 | 15.8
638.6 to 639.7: -0.04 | 16.1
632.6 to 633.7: 0.00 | 15.5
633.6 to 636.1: 0.01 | 15.5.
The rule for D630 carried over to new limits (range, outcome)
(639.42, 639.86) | 15.4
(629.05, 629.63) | 15.4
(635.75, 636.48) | 15.1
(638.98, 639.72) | 15.9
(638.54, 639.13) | 16.4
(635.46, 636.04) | 15.1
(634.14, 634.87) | 15.6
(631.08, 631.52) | 15.1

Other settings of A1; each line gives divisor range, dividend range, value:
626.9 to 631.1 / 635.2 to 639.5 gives 1.06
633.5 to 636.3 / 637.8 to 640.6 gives 1.04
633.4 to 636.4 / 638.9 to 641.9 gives 1.03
